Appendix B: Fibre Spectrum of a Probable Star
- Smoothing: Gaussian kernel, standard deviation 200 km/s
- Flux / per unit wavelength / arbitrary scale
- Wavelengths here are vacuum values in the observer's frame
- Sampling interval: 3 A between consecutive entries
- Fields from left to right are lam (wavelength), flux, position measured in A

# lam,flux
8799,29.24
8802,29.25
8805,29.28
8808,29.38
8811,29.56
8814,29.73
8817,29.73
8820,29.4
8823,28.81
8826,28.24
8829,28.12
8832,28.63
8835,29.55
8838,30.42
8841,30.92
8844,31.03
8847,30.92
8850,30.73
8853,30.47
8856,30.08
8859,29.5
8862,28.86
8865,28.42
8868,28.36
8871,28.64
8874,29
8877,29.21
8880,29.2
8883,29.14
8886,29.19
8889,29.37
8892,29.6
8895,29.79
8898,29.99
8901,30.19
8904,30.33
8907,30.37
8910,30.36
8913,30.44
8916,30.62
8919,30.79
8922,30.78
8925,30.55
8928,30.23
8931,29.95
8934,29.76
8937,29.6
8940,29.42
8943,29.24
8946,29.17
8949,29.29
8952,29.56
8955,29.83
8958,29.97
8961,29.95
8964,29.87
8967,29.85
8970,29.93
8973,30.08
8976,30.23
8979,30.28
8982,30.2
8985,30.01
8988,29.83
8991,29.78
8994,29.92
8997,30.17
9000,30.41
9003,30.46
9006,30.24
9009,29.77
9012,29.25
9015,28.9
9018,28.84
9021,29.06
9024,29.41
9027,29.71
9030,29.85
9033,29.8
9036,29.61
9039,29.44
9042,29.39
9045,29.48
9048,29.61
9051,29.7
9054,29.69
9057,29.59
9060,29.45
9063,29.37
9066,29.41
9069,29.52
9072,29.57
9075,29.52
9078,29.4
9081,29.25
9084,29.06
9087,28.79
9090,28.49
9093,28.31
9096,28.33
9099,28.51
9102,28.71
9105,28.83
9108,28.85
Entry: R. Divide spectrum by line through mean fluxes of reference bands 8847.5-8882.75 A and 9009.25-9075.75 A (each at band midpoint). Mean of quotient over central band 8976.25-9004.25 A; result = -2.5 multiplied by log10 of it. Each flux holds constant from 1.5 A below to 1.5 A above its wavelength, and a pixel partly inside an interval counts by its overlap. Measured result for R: -0.02 mag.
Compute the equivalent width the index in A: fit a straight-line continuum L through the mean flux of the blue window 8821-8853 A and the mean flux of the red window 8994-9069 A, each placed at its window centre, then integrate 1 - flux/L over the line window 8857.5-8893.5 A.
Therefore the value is 0.8 A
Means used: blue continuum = 29.8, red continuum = 29.6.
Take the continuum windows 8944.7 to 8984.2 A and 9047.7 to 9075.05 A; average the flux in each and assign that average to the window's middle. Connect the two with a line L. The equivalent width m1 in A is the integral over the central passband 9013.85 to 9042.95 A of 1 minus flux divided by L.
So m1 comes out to 0.24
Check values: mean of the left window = 29.9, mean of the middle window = 29.4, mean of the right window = 29.5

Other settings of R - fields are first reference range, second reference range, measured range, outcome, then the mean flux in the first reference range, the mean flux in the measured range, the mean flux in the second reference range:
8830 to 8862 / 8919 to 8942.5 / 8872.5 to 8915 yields 0.013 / 30.1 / 29.7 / 30.1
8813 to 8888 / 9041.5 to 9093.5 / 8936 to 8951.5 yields 0.002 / 29.4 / 29.3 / 29.3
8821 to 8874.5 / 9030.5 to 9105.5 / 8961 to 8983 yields -0.026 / 29.5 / 30.1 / 29.2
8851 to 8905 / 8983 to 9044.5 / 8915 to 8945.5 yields -0.020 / 29.4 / 30.1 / 29.7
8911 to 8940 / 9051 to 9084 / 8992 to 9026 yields 0.004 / 30.3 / 29.7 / 29.5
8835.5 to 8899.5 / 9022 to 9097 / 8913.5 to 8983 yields -0.016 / 29.7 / 30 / 29.4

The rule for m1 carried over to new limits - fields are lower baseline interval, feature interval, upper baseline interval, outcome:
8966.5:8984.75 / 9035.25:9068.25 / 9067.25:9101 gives -0.23 A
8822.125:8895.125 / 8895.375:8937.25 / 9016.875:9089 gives -1.20 A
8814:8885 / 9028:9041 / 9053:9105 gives -0.22 A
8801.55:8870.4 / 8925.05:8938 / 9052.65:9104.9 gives -0.27 A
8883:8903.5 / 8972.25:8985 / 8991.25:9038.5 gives -0.21 A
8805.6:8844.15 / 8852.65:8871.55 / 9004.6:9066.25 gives 0.20 A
